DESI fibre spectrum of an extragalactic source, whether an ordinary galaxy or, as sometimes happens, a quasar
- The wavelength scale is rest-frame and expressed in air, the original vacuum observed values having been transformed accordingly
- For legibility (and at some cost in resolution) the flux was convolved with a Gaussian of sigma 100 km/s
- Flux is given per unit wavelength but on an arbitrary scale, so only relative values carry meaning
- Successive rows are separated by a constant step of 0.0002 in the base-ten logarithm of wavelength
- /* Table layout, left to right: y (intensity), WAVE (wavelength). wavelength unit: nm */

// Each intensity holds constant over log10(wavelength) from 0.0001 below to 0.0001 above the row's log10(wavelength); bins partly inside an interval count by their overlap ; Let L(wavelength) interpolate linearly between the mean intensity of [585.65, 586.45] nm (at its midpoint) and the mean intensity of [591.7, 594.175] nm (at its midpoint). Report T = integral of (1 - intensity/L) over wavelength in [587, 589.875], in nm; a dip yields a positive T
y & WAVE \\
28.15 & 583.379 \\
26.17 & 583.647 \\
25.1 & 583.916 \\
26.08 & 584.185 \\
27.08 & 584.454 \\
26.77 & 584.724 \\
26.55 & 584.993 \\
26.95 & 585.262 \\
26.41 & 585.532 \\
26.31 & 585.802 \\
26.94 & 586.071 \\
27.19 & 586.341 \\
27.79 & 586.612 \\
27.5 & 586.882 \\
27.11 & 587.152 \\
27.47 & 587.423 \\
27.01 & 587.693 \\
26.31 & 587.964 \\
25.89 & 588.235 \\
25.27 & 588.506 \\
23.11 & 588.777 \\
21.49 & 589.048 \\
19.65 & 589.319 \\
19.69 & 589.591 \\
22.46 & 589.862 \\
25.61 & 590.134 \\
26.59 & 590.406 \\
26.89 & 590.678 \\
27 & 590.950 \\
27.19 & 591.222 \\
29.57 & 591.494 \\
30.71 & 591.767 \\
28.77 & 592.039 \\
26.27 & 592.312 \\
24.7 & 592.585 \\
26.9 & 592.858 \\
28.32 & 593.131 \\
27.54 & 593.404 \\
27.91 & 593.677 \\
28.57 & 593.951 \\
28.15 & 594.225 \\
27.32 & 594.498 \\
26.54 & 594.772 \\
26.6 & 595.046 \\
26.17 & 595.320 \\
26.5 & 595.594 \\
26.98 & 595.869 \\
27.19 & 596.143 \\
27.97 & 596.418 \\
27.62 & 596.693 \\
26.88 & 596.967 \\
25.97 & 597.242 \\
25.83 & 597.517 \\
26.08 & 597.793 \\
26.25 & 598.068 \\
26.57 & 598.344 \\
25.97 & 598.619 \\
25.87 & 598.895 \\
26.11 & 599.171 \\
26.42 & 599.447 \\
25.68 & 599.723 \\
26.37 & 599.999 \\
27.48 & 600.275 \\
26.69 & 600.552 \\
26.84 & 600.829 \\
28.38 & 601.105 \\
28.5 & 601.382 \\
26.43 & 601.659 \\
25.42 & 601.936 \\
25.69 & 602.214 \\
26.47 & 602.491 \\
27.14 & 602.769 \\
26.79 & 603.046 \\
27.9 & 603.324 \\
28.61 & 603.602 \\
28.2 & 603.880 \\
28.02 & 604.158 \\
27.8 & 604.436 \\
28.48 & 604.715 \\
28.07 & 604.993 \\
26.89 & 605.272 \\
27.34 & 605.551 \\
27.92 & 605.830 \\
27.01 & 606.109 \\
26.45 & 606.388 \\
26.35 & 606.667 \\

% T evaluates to 0.305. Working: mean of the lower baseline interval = 26.8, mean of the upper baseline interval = 27.7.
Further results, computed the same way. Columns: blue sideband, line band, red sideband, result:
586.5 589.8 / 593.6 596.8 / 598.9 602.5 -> -0.181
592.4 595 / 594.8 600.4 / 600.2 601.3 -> 0.168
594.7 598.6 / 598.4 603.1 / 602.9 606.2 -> 0.107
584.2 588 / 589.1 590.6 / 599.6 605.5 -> 0.229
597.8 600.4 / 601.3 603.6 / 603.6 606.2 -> 0.026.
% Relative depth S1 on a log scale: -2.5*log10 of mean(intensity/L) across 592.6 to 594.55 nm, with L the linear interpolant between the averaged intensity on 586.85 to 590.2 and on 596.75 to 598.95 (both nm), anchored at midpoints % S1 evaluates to -0.09 mag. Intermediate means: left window 24.4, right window 26.2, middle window 27.6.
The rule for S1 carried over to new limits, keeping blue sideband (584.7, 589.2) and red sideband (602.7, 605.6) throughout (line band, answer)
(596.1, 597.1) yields -0.014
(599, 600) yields 0.050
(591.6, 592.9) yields -0.035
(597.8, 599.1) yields 0.045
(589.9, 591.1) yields 0.014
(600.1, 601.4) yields 0.000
